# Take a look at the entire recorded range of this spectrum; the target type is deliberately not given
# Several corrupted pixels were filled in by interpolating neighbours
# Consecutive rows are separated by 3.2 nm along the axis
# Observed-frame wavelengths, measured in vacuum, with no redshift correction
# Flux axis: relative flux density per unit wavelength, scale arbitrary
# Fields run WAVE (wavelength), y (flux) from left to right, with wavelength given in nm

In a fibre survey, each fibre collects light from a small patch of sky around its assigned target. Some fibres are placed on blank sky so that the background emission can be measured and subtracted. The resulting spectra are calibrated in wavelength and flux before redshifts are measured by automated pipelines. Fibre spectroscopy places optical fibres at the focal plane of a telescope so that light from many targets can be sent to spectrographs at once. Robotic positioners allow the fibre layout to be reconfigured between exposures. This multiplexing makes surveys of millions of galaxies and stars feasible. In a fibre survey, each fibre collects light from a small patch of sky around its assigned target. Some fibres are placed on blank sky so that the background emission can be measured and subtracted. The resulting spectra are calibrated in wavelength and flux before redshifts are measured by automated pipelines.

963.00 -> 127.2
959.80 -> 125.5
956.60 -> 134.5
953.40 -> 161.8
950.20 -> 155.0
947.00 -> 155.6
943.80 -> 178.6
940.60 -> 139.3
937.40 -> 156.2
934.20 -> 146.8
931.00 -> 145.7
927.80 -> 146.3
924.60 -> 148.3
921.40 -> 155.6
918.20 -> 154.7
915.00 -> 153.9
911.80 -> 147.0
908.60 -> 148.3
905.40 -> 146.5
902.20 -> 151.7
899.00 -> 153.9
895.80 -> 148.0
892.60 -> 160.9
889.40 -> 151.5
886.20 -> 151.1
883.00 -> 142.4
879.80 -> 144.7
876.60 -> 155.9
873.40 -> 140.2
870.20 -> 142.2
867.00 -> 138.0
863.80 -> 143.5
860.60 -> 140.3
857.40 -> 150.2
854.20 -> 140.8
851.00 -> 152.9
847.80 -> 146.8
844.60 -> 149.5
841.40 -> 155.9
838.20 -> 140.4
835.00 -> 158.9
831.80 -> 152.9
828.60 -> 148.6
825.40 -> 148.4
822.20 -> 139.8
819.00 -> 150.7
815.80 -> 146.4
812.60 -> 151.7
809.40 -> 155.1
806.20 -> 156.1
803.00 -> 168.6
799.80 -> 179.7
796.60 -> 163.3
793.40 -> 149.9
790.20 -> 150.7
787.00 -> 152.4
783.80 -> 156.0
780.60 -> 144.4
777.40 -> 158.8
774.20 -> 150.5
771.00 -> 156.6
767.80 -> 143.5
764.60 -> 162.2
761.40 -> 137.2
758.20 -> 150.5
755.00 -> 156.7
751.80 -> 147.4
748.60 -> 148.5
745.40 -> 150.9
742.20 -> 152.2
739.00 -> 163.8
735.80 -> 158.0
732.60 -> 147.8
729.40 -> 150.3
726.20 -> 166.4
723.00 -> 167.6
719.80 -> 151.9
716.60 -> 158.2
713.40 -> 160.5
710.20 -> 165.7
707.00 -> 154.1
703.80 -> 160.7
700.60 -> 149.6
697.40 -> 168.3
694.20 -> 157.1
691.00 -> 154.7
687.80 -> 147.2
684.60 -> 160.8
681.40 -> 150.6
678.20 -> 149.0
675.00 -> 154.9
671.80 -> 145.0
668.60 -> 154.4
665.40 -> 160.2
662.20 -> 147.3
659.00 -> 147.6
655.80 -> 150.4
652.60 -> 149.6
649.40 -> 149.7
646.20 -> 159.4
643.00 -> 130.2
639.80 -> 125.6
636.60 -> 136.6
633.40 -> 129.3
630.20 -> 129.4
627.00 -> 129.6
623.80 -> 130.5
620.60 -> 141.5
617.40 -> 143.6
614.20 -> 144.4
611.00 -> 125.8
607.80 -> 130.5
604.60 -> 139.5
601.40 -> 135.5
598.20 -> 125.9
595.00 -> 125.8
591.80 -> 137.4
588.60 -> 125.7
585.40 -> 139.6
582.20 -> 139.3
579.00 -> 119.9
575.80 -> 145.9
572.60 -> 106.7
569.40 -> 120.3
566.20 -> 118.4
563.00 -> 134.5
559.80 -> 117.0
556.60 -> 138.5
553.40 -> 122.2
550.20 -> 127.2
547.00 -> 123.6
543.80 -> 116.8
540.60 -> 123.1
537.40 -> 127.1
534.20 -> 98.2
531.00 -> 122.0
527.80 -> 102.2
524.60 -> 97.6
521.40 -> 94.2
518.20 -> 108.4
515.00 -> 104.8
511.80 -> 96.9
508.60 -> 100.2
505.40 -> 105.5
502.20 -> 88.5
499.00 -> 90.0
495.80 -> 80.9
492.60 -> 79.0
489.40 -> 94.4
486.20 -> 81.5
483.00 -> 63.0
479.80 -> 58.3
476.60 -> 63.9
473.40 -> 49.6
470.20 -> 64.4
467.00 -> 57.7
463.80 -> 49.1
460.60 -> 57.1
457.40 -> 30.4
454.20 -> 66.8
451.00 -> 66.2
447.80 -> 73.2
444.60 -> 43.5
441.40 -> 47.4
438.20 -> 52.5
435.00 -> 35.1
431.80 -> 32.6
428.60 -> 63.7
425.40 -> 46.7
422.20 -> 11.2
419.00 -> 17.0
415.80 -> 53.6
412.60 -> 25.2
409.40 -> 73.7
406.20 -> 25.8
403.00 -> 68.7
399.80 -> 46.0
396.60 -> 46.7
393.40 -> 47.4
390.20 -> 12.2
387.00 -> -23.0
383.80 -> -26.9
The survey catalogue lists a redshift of 0.22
